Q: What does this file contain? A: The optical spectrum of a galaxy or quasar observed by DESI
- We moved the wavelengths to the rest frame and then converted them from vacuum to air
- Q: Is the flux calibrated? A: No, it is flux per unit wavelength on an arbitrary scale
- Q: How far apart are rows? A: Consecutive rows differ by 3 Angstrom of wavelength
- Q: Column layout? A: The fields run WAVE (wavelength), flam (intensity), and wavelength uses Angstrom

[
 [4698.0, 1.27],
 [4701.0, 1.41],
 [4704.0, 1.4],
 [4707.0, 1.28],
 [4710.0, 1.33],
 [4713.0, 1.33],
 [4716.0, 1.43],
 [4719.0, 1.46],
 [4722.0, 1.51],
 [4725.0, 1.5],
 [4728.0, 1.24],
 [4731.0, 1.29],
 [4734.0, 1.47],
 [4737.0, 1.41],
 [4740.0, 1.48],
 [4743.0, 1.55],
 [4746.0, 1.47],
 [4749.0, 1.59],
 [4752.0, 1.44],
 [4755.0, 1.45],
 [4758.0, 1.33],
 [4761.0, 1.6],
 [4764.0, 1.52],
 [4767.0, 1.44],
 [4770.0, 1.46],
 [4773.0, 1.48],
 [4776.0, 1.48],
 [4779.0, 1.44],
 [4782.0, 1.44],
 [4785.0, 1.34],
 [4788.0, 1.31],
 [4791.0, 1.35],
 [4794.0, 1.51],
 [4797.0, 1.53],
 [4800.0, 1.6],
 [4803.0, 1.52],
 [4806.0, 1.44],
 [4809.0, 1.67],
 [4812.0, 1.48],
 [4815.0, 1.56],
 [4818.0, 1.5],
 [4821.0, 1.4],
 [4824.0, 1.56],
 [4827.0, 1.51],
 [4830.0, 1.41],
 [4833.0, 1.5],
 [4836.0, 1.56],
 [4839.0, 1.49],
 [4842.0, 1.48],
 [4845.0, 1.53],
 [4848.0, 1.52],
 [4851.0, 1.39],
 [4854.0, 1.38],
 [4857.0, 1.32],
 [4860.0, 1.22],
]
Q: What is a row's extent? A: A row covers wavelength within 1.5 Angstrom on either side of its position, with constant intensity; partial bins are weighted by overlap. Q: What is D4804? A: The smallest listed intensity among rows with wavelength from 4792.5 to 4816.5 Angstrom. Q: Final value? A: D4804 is 1.44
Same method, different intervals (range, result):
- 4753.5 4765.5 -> 1.33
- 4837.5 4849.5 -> 1.48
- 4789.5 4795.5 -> 1.35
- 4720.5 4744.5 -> 1.24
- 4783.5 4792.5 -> 1.31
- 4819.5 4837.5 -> 1.4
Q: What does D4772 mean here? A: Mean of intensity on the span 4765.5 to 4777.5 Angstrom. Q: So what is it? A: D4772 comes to 1.46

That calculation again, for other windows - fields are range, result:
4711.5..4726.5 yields 1.45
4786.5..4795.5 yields 1.39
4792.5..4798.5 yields 1.52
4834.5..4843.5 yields 1.51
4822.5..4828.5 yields 1.54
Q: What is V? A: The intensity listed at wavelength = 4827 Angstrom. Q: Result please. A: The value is 1.51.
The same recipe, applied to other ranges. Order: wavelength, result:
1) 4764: 1.52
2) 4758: 1.33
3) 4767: 1.44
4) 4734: 1.47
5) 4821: 1.4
